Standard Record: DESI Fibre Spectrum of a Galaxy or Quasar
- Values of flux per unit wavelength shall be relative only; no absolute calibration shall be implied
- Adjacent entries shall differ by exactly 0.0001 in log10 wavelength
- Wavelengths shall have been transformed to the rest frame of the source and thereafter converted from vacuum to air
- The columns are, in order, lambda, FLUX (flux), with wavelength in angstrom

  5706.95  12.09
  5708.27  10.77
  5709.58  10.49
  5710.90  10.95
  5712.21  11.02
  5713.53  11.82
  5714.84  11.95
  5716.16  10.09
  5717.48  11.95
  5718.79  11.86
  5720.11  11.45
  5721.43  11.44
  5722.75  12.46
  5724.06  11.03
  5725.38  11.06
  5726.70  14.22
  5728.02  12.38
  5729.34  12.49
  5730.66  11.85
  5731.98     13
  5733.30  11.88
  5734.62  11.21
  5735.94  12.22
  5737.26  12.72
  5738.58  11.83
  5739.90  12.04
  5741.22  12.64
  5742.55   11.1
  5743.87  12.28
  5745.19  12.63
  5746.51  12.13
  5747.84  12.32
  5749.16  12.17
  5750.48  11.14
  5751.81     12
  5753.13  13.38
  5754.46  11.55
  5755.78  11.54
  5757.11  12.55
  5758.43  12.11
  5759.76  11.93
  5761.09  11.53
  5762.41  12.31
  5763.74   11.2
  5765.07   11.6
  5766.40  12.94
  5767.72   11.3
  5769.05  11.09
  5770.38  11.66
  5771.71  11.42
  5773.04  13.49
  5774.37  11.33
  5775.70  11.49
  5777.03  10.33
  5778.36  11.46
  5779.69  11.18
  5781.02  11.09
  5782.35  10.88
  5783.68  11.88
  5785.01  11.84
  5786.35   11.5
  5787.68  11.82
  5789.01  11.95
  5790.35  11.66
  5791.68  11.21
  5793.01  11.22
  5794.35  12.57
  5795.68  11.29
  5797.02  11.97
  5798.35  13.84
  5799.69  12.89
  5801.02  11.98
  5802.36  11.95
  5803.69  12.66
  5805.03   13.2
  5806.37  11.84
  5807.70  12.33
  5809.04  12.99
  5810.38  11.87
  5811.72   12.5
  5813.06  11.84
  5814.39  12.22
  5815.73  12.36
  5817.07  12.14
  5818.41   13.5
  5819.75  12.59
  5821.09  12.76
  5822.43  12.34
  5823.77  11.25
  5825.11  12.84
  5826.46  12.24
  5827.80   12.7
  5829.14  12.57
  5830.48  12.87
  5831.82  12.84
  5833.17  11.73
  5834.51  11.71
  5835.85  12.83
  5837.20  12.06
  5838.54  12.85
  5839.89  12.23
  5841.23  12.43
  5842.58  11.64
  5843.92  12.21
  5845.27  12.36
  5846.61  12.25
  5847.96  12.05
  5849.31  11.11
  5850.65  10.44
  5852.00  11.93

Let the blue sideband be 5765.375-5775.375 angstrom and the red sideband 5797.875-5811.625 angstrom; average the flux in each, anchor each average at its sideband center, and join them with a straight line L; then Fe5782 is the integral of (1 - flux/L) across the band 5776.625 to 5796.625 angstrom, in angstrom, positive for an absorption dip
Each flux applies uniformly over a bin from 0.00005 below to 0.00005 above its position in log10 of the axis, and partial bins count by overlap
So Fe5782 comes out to 1.2 angstrom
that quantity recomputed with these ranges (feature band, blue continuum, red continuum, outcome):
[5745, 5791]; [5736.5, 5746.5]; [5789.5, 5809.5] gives 1.62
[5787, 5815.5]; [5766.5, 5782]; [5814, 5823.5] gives -0.17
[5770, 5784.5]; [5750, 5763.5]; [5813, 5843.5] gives 0.75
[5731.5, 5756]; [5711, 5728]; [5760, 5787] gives -0.95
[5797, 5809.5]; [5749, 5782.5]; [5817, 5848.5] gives -0.52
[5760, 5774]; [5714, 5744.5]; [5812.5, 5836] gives 0.34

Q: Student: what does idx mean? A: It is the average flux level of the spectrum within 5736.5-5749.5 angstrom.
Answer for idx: 12.2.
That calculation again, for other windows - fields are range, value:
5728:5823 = 12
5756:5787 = 11.7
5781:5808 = 12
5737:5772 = 12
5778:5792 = 11.5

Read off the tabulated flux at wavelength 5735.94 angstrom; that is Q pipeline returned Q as 12.22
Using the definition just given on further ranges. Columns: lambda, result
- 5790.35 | 11.66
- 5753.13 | 13.38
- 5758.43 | 12.11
